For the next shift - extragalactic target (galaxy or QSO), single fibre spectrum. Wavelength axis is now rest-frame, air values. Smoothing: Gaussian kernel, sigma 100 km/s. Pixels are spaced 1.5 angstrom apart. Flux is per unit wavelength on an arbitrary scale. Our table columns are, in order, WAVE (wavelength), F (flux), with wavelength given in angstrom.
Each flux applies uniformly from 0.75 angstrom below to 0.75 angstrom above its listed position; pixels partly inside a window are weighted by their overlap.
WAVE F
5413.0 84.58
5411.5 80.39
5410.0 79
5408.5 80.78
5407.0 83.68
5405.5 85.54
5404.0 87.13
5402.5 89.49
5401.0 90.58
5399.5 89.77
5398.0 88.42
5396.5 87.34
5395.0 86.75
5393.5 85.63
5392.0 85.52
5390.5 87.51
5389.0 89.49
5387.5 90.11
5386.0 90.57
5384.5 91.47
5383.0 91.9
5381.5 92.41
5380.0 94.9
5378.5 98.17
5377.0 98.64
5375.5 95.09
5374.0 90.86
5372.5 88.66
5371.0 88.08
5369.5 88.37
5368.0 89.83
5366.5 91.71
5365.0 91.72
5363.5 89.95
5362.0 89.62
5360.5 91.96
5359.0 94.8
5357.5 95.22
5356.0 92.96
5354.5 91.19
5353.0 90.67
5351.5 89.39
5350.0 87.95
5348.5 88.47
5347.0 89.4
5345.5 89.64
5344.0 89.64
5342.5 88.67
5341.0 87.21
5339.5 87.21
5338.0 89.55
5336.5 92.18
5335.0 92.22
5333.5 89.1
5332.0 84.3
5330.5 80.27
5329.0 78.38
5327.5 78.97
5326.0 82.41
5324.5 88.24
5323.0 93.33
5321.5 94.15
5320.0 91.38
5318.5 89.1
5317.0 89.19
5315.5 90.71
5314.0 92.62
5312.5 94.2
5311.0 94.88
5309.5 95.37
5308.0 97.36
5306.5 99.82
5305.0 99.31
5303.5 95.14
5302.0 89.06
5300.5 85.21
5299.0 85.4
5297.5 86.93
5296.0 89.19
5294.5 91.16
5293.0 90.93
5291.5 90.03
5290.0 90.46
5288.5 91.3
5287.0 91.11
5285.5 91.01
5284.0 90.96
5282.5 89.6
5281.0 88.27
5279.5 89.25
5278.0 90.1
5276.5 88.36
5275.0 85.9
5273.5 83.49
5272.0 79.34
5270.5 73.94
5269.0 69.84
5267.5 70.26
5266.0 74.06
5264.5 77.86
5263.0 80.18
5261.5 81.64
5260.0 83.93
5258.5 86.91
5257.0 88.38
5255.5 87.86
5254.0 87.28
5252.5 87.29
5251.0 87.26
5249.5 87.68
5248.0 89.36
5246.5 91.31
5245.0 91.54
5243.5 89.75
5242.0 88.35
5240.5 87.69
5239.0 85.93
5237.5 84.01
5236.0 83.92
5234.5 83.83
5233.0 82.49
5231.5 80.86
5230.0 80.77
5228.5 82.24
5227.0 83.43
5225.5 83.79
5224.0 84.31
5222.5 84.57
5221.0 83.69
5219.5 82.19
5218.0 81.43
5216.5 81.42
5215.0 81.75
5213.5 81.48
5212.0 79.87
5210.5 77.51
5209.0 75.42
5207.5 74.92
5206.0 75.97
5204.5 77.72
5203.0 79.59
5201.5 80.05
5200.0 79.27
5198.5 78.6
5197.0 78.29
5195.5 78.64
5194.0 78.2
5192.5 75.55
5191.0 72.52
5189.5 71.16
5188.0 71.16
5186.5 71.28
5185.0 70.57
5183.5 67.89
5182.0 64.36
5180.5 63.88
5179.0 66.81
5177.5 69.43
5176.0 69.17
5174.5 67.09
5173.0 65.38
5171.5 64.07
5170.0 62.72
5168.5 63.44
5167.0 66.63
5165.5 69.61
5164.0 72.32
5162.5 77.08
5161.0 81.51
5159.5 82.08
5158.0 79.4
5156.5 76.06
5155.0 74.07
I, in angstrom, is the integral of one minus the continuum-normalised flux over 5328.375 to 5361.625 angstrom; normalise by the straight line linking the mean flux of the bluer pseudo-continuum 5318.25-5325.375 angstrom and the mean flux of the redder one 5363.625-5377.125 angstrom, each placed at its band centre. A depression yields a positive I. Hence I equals 0.7 angstrom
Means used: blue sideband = 91.2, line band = 89.2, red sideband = 91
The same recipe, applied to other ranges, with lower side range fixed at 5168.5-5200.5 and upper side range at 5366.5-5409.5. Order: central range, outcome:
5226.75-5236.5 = -0.98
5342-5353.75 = -0.48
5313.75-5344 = -1.42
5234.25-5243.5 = -1.28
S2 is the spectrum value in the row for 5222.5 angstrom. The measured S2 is 84.57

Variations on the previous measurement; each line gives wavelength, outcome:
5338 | 89.55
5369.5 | 88.37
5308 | 97.36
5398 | 88.42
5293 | 90.93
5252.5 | 87.29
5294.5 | 91.16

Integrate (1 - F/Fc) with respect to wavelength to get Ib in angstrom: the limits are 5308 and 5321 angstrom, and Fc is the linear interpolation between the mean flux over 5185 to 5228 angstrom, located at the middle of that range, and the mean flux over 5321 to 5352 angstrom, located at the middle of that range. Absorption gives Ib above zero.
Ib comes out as -1.0 angstrom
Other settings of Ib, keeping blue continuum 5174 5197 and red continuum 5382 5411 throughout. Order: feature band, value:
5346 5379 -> -2.6 angstrom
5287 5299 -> -1.6 angstrom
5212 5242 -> -3.7 angstrom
